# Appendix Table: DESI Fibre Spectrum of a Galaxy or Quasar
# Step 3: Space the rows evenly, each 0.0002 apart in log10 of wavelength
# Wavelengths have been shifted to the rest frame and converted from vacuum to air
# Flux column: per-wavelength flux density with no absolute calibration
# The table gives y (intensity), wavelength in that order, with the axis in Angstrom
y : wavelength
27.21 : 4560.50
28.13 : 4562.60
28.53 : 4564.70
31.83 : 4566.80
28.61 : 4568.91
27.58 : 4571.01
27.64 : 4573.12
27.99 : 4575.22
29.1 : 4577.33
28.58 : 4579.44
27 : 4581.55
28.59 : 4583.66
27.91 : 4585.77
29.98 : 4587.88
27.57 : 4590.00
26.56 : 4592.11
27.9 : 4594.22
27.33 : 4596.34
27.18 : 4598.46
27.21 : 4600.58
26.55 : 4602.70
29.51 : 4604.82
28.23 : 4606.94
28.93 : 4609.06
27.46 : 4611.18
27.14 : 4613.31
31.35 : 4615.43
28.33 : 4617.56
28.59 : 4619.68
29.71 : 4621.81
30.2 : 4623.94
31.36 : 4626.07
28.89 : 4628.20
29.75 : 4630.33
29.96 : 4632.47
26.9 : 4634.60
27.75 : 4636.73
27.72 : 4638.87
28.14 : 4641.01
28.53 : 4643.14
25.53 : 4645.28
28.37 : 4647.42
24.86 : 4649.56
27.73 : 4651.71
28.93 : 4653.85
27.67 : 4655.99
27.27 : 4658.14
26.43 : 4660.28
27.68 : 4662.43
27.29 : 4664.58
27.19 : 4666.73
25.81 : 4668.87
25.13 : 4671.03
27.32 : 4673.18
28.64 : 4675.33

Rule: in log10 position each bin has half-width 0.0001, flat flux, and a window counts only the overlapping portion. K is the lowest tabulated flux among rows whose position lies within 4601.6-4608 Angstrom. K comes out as 26.55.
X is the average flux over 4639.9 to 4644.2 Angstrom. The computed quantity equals 28.4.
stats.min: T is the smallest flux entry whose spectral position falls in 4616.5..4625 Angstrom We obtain 28.33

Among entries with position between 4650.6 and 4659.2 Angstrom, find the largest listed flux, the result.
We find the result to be 28.93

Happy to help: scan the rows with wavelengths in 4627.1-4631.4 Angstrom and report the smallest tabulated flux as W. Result 28.89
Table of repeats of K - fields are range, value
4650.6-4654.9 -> 27.73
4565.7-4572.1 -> 27.58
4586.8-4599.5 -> 26.56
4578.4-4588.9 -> 27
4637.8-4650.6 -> 24.86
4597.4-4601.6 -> 27.18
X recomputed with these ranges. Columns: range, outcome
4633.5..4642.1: 27.7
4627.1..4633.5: 29.5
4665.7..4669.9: 26.6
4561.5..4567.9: 29.5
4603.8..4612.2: 28.6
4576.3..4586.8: 28.2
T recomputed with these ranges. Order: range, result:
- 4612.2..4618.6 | 27.14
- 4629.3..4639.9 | 26.9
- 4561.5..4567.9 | 28.13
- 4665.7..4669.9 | 25.81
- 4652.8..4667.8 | 26.43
